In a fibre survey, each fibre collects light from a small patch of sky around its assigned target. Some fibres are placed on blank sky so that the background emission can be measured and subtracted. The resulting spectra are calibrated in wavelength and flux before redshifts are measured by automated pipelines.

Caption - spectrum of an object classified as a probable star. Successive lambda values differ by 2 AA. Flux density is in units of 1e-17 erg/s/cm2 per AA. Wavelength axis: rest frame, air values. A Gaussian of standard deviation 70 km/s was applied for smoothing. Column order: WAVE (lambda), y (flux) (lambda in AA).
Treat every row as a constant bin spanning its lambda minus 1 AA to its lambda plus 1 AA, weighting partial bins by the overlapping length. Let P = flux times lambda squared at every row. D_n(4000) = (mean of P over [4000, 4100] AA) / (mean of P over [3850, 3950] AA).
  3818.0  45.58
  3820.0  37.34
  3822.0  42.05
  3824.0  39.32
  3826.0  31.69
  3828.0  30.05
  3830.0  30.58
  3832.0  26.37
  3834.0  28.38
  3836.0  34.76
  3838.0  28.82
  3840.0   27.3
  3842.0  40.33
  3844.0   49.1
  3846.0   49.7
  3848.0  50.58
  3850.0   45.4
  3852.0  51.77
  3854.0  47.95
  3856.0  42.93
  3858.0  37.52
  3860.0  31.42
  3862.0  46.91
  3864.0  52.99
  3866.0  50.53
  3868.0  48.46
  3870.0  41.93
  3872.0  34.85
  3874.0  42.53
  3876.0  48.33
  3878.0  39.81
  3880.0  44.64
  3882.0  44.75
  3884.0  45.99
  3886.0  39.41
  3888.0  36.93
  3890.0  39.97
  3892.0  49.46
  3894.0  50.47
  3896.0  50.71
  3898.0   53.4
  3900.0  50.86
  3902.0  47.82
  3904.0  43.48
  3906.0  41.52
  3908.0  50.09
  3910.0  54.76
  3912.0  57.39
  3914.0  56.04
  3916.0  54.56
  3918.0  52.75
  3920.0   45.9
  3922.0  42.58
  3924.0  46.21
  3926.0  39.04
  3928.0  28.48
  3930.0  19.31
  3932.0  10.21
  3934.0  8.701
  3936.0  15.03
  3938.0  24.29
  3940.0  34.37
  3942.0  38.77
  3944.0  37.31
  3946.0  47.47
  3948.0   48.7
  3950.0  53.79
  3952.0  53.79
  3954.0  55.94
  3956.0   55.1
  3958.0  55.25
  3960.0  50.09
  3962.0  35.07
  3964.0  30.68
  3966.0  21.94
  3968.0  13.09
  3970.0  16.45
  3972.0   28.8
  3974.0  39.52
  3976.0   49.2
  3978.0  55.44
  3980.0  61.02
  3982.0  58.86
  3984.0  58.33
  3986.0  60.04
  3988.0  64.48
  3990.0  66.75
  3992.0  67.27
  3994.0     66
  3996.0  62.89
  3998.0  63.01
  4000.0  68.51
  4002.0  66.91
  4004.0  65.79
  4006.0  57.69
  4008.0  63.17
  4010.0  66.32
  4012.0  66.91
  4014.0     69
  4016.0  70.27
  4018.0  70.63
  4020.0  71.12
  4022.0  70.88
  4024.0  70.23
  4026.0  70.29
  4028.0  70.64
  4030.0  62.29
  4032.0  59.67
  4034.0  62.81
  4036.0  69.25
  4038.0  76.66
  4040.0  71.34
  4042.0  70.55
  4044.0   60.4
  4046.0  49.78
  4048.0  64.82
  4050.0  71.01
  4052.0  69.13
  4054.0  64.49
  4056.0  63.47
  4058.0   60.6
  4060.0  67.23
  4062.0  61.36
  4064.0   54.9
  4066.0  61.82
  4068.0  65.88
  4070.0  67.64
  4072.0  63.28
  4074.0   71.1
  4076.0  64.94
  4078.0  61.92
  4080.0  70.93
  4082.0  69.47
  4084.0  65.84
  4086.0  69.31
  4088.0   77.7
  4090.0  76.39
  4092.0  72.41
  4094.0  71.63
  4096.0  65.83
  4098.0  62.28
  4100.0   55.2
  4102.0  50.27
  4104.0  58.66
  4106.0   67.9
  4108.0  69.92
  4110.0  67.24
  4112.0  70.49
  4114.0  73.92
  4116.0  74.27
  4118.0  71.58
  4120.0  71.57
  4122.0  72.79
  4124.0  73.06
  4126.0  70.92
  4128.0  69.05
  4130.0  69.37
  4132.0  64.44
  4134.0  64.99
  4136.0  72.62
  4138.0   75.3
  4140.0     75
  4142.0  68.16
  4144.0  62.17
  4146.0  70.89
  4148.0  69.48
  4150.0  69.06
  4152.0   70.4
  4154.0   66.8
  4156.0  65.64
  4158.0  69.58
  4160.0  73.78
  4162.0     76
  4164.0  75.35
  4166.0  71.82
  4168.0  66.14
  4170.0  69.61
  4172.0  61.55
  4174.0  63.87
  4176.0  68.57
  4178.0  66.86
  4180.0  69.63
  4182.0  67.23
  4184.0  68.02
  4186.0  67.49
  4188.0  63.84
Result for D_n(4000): 1.70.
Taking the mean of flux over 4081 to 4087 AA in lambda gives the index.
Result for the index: 68.2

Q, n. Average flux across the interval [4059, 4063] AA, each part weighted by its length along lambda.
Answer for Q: 64.3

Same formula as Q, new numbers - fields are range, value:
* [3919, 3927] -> 43.4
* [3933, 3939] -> 16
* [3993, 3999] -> 64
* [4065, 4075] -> 65.9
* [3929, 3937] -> 13.3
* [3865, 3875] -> 43.7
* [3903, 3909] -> 45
